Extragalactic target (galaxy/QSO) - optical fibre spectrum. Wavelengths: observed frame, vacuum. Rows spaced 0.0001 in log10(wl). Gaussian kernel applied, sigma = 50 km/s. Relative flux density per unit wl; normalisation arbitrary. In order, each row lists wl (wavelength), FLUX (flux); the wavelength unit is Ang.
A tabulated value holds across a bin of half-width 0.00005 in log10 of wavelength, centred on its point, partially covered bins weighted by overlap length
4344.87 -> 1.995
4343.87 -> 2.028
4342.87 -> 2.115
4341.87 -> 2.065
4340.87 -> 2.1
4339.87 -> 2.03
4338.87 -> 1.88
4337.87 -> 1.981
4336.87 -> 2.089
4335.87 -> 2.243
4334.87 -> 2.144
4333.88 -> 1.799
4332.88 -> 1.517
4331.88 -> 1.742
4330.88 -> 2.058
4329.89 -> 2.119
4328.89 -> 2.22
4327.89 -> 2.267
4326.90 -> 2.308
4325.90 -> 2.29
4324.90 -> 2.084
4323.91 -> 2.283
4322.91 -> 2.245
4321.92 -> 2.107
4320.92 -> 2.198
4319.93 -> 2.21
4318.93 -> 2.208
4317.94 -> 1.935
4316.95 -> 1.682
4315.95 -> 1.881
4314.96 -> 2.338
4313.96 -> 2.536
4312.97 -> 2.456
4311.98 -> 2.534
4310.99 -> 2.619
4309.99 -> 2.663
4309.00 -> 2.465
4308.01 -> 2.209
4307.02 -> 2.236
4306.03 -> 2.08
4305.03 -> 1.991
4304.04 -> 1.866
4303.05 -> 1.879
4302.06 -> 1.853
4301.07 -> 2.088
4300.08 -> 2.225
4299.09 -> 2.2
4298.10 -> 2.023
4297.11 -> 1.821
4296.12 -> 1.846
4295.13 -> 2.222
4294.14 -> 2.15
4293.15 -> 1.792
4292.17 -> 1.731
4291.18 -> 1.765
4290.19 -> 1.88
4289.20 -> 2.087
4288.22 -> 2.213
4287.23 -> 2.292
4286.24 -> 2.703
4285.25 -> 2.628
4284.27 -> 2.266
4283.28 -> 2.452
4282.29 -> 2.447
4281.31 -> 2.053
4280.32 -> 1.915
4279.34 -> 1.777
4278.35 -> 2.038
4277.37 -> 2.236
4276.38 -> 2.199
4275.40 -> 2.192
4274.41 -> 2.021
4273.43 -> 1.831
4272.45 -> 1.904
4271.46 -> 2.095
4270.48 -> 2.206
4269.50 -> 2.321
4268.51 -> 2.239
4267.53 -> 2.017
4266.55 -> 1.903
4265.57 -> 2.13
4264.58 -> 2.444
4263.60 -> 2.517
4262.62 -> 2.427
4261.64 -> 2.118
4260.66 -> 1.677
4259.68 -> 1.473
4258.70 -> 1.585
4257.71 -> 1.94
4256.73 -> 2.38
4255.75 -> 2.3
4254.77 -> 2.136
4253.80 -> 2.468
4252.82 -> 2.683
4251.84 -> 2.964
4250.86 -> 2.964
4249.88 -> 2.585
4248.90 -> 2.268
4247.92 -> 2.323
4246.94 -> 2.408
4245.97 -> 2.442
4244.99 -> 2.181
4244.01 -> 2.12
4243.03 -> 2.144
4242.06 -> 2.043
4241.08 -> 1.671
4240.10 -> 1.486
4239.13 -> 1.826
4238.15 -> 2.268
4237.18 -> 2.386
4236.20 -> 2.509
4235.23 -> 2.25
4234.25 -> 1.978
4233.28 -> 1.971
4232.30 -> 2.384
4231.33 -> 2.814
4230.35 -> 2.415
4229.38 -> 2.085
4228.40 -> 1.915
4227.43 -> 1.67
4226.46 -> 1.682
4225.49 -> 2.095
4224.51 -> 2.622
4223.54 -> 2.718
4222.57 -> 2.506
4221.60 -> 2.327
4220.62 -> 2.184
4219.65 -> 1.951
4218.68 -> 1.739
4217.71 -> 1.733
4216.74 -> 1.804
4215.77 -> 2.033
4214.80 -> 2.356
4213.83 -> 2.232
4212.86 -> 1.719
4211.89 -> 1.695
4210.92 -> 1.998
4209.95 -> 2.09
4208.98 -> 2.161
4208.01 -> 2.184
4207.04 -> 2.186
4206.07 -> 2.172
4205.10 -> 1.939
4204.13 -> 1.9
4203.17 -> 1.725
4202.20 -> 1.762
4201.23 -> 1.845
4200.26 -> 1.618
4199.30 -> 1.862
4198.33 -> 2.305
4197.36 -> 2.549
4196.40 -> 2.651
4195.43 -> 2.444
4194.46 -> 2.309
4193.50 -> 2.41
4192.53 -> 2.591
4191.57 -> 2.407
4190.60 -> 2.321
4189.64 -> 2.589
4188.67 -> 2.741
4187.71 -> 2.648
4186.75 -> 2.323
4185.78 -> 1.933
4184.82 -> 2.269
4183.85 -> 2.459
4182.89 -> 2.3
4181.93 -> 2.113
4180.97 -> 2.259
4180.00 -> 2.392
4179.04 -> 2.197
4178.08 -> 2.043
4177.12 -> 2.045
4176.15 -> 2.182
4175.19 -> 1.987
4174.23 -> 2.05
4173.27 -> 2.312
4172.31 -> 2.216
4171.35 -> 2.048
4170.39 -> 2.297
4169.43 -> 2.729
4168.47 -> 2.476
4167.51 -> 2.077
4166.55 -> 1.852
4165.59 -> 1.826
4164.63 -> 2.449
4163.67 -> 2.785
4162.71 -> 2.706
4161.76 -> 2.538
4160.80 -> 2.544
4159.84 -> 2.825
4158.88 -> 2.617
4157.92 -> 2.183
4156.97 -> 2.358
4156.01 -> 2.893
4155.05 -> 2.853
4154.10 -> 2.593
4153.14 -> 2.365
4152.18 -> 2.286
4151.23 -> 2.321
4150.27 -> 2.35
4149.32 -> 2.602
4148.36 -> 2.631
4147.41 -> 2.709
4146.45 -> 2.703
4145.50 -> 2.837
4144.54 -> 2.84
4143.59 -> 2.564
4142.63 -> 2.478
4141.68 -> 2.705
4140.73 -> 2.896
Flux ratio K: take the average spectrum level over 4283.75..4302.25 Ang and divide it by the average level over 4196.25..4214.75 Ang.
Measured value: 1.0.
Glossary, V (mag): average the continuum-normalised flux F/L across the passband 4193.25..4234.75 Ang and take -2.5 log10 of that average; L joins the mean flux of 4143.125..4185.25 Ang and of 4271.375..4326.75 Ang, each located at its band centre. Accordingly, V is 0.10 mag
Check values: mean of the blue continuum 2.4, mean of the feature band 2.11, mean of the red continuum 2.14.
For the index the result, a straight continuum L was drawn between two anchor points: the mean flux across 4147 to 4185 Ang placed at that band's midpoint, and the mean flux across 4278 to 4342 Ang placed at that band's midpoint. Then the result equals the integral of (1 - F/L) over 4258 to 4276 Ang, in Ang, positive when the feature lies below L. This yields 1.11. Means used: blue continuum 2.37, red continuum 2.12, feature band 2.06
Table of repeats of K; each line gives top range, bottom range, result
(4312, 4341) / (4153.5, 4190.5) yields 0.89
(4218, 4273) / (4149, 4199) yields 0.92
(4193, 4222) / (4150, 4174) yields 0.85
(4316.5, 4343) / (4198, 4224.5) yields 1.02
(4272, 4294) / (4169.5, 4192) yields 0.93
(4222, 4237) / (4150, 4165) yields 0.88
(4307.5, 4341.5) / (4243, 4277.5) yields 0.97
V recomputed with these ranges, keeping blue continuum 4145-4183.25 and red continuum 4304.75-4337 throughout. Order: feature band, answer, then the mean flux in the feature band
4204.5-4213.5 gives 0.16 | 2.02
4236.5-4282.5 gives 0.05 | 2.16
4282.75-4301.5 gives 0.05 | 2.13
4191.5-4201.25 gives 0.03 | 2.29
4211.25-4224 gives 0.12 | 2.08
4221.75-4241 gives 0.06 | 2.18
